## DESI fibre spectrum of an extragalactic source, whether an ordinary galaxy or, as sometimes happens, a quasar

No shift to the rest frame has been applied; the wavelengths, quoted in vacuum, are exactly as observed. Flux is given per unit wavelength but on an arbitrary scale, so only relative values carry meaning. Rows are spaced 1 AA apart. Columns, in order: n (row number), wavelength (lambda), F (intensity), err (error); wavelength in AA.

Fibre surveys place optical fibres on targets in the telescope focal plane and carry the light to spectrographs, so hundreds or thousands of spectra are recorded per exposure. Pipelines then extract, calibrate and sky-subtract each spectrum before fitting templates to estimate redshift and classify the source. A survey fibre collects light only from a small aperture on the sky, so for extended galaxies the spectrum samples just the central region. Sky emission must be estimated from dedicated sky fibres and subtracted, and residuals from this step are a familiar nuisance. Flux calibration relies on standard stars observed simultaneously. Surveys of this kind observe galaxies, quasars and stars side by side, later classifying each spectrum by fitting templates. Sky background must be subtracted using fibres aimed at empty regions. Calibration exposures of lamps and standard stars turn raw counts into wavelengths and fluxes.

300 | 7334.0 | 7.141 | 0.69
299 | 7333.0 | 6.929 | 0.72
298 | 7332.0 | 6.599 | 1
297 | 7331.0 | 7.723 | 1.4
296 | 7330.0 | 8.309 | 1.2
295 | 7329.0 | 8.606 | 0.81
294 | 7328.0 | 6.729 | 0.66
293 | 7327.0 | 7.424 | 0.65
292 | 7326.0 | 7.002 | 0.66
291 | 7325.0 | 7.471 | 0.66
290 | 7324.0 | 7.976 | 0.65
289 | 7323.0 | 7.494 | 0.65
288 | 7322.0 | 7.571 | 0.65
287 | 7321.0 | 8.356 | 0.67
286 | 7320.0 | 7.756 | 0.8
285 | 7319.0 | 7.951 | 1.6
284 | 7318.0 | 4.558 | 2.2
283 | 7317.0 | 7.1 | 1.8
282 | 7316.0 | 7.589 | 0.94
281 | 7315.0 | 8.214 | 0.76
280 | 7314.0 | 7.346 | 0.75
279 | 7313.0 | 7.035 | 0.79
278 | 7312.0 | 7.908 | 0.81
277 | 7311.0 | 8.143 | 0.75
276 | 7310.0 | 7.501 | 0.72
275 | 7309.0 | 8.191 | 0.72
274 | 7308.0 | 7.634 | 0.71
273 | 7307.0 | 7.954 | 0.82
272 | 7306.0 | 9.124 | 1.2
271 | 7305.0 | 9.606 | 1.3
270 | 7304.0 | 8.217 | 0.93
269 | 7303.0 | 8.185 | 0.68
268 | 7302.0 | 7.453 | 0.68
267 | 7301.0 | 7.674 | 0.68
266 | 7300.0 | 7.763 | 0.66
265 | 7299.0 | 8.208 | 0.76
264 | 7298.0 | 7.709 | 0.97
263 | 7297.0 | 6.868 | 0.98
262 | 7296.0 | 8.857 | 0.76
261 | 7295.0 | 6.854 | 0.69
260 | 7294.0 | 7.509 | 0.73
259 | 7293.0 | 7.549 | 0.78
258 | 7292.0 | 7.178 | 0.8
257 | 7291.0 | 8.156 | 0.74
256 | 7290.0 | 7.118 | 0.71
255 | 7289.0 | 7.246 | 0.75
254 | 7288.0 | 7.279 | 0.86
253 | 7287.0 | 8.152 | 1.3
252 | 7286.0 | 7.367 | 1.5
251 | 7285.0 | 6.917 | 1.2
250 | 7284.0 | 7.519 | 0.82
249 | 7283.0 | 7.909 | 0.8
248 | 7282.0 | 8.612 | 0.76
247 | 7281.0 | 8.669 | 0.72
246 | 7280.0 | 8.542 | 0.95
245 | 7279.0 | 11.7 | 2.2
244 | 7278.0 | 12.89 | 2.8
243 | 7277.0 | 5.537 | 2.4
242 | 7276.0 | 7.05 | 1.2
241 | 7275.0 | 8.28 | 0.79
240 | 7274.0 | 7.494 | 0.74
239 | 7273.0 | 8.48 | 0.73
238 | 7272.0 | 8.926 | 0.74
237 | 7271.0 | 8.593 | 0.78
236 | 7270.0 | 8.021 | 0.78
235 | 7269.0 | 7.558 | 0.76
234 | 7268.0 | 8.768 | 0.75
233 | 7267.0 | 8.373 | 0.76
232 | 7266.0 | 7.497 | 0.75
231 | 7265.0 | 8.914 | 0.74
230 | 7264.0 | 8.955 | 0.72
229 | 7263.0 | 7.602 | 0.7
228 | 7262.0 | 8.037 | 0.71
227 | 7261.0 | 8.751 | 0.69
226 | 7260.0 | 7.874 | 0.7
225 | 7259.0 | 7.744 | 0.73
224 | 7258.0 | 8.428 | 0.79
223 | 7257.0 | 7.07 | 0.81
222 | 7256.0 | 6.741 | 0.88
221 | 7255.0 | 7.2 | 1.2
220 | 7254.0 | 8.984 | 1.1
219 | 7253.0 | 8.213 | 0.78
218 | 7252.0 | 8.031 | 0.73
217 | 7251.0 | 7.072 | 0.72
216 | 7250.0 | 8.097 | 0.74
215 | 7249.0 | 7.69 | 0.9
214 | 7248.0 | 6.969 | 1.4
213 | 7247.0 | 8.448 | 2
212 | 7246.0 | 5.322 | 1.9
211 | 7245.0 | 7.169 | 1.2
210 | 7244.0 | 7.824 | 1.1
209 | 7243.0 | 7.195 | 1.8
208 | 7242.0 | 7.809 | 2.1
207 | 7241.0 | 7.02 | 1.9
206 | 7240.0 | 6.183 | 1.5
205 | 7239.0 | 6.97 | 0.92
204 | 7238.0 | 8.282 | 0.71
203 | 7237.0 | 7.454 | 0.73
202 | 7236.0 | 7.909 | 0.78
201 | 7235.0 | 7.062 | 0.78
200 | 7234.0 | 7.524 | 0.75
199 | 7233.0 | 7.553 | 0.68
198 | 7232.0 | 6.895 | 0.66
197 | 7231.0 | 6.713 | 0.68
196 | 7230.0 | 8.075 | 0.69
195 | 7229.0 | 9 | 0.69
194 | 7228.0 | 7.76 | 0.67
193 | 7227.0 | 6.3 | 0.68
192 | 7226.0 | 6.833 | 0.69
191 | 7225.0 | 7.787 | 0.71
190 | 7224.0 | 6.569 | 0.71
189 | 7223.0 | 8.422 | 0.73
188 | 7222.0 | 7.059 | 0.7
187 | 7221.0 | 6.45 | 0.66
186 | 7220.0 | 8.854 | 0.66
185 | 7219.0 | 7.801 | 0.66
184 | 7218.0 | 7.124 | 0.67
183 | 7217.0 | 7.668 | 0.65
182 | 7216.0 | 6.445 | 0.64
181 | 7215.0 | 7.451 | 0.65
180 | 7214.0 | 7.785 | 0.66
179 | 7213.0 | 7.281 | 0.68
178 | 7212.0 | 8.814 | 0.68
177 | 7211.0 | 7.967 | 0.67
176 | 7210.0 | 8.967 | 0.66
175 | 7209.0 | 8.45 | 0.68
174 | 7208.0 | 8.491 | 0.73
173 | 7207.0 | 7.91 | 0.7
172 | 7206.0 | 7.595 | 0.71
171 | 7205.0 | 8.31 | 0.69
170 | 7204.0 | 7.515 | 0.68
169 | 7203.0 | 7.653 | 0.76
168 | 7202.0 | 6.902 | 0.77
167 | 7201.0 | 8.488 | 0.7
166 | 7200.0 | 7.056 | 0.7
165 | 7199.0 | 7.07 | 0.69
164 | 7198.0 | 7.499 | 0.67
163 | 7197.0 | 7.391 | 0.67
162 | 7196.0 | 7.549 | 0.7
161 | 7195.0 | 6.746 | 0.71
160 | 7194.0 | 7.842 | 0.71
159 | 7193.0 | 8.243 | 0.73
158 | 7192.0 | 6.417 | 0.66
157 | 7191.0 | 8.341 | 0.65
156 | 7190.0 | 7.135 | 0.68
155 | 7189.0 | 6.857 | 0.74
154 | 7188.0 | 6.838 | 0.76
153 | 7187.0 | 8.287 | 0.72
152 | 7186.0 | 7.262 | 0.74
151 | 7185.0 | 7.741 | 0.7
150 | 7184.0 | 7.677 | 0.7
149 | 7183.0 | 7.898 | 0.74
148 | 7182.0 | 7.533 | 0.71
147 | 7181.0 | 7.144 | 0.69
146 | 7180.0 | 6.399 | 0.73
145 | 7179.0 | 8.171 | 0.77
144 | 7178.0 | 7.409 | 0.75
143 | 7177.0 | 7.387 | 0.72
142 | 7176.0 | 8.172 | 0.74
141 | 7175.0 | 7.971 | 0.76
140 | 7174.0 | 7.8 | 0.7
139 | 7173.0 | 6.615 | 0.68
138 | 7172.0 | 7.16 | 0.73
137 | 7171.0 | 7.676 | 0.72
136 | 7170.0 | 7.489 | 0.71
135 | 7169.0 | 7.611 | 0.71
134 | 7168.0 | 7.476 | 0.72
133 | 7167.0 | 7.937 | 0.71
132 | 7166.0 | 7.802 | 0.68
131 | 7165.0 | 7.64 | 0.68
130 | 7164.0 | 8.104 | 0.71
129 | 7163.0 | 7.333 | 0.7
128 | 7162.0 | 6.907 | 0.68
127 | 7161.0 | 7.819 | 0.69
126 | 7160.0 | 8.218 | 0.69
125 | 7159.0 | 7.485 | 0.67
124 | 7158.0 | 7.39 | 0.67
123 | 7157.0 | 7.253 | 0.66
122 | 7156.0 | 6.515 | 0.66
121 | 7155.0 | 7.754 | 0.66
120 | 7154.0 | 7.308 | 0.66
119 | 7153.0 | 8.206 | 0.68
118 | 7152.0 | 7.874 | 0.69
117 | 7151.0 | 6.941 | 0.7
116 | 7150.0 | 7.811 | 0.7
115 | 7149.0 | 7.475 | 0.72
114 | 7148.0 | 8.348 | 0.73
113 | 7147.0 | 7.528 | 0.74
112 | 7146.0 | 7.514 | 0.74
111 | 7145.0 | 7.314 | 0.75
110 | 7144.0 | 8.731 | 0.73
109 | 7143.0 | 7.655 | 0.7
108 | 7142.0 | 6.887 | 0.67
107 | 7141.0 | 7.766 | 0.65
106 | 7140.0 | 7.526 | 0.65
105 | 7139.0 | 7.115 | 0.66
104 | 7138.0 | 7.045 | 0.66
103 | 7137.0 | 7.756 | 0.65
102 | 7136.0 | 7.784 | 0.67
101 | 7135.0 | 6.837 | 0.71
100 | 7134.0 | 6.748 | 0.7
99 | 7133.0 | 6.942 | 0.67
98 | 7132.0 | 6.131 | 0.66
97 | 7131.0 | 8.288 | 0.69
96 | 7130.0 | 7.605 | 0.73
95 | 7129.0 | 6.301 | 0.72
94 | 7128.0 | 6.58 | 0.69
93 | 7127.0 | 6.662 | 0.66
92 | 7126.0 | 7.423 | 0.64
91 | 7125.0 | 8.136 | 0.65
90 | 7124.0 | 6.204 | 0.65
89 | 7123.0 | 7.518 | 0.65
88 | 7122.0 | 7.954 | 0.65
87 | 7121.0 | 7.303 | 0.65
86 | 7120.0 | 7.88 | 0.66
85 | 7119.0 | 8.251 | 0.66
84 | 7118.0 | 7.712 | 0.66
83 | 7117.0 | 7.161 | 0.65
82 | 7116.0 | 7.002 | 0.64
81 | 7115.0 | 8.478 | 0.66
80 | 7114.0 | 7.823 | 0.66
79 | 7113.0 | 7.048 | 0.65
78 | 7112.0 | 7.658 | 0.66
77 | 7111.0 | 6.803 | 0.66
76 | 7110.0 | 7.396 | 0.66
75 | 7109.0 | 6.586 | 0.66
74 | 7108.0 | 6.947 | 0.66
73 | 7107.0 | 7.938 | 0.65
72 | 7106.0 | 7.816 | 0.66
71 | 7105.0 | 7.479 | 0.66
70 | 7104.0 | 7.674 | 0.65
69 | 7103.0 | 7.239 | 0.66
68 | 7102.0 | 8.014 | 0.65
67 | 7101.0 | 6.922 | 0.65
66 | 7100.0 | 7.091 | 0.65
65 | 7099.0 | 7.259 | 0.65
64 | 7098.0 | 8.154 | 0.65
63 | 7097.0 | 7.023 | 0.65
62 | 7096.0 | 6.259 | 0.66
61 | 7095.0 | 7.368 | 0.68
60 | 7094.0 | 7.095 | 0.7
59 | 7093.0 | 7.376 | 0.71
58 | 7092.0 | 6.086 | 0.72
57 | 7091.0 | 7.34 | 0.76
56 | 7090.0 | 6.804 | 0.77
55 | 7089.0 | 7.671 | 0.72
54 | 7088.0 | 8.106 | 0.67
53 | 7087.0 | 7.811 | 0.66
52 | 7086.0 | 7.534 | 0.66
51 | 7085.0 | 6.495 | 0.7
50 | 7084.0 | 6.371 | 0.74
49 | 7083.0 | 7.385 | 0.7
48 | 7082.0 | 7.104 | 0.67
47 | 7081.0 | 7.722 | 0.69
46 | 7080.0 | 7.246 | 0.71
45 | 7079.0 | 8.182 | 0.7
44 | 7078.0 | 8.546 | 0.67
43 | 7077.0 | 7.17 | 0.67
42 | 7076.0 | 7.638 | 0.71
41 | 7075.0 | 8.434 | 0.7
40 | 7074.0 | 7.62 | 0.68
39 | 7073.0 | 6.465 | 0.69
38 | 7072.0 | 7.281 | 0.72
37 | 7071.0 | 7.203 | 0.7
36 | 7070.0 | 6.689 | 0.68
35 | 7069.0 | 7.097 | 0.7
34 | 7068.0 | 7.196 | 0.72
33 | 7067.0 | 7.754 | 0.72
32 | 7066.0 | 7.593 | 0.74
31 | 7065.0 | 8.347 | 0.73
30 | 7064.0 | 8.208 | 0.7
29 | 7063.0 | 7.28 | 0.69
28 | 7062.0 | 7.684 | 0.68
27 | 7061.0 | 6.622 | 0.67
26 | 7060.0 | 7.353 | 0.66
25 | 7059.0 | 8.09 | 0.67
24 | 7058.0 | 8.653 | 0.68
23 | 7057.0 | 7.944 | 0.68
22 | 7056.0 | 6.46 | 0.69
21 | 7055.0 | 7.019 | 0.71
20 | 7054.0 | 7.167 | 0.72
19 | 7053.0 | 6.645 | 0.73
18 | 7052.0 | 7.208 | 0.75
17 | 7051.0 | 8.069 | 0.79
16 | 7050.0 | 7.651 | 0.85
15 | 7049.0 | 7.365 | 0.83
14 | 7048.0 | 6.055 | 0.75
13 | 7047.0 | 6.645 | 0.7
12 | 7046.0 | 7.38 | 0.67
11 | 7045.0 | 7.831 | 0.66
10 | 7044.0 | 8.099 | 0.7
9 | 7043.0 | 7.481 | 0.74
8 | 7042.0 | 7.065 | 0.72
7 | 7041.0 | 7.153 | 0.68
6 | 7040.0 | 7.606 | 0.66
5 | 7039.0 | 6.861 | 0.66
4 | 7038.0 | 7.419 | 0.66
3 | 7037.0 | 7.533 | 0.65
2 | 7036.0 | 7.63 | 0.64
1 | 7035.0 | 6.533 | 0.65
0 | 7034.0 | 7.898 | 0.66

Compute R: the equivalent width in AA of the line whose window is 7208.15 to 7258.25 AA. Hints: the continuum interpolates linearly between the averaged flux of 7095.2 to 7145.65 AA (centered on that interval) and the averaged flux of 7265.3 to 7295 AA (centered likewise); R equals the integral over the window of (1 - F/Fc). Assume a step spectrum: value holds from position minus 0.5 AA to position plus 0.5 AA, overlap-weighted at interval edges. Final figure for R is 2.12 AA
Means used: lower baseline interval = 7.36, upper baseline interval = 8.08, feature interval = 7.54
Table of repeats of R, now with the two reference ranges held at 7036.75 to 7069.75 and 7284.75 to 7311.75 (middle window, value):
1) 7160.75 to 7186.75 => 0.2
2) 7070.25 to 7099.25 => 0.5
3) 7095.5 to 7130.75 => 0.7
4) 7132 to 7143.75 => 0.4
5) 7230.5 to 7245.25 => 0.8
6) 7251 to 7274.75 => -1.0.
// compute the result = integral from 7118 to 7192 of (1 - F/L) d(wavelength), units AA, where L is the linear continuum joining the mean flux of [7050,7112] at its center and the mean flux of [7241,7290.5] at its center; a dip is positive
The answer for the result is 1.4 AA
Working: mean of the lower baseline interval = 7.38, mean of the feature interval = 7.47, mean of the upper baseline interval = 7.96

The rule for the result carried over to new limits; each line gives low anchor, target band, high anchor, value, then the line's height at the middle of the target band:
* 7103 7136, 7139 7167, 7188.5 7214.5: -0.4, 7.48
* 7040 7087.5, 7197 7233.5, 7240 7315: 0.7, 7.77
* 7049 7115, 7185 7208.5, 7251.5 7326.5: 0.4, 7.69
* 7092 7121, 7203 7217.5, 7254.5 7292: -0.1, 7.83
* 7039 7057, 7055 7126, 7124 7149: -1.3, 7.29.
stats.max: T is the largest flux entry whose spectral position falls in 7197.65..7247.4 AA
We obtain 9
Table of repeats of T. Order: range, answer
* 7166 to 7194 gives 8.341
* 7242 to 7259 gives 8.984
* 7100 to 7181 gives 8.731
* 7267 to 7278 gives 12.89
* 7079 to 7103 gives 8.182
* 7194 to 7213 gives 8.967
